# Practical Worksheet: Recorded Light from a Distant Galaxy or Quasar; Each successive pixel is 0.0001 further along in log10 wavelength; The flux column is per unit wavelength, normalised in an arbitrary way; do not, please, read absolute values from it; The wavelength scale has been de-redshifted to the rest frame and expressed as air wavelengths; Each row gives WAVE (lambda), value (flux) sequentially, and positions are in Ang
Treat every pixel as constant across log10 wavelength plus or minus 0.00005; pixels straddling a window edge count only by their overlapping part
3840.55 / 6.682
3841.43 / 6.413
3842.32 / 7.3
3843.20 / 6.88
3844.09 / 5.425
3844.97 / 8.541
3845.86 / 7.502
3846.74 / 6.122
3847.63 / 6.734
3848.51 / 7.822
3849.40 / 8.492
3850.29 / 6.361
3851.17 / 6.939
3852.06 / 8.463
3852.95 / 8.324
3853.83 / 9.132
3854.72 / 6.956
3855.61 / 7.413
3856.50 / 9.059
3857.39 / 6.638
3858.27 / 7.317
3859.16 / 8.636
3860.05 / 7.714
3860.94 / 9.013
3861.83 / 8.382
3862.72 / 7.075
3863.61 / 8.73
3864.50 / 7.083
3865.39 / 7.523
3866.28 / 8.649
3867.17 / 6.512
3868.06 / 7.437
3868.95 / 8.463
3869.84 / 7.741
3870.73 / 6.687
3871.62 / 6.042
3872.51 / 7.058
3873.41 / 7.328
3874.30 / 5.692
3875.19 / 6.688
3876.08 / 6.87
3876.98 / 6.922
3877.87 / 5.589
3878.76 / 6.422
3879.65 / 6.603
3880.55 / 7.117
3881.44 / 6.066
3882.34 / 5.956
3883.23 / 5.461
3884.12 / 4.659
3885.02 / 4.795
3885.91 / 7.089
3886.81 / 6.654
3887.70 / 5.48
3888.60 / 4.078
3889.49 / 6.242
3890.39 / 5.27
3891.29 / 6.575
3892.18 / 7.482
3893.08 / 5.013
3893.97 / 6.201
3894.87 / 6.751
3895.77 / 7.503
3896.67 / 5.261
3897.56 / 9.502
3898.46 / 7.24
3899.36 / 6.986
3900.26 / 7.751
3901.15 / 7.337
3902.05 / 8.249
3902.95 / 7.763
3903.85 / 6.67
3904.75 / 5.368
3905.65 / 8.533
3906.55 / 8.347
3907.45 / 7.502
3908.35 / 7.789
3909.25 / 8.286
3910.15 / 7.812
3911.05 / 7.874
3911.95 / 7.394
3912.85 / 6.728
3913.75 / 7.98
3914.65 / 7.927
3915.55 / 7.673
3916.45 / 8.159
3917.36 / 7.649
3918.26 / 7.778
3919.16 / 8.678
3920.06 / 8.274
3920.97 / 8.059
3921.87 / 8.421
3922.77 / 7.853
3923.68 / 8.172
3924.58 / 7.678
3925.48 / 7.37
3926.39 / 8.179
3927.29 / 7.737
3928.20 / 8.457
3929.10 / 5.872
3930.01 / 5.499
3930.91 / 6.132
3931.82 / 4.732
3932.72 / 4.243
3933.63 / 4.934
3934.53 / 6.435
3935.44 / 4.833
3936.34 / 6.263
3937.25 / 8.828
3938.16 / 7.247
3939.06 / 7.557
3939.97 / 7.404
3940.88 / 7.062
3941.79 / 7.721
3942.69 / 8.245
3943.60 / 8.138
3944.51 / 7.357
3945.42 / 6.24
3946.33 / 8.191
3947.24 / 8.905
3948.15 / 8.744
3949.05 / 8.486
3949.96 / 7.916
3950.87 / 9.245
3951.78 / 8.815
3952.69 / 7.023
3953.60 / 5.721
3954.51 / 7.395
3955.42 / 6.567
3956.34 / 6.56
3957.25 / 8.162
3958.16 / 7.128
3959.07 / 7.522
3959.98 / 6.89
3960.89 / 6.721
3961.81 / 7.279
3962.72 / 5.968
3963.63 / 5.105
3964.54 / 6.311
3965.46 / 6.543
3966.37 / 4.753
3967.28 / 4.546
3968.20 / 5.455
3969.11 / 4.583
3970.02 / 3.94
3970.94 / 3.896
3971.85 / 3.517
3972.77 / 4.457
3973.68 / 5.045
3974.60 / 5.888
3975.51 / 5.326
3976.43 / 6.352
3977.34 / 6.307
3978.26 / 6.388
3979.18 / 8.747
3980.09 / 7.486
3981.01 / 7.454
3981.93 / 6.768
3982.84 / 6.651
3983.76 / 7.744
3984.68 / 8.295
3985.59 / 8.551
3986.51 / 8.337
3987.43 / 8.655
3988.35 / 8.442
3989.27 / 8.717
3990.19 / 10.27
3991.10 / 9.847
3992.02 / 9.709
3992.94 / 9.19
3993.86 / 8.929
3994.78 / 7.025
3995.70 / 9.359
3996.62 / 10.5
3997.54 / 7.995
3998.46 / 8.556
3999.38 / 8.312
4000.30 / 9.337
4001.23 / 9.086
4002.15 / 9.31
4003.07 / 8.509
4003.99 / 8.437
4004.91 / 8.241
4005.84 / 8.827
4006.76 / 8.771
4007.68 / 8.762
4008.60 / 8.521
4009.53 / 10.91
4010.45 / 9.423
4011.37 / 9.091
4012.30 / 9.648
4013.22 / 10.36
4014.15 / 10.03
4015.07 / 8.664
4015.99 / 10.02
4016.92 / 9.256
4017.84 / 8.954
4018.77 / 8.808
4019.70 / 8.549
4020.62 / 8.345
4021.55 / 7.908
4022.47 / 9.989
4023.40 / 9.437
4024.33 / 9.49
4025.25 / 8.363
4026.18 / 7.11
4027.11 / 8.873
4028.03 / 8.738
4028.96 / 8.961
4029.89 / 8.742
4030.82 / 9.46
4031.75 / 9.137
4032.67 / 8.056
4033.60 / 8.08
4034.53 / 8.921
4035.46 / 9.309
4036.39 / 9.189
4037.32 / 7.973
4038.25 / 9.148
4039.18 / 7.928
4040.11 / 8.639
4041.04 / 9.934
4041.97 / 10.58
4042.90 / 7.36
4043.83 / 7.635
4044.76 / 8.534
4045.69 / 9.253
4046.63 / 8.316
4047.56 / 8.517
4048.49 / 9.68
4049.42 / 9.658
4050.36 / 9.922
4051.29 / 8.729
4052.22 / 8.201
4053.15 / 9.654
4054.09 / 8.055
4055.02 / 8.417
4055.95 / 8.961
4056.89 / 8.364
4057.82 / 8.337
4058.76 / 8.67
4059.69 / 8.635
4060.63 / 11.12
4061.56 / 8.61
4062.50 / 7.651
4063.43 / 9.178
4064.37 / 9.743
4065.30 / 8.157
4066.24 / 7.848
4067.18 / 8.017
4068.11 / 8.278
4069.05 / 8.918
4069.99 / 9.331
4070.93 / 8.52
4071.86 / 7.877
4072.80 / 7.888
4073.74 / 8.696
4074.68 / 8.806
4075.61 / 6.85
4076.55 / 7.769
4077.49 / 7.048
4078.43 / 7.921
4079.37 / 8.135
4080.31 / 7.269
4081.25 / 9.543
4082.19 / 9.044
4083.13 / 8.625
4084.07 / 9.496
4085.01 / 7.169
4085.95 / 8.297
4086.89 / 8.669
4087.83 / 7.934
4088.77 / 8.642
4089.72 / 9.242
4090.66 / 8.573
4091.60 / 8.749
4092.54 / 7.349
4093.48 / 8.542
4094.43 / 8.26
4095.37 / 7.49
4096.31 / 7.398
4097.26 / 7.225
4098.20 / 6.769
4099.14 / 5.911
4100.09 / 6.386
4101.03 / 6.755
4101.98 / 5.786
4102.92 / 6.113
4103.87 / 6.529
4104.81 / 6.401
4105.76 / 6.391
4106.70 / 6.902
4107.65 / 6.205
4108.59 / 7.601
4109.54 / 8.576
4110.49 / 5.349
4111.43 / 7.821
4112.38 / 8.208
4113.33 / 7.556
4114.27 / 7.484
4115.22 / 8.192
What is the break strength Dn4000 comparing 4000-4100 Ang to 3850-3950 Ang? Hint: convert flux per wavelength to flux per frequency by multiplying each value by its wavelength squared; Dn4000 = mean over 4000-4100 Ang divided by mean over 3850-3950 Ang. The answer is 1.29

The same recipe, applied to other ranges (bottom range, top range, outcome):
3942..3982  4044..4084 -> 1.36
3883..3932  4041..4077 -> 1.31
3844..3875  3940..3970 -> 0.98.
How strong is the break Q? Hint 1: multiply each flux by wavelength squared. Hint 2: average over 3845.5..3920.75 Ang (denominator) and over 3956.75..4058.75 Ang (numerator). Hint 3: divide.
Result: 1.2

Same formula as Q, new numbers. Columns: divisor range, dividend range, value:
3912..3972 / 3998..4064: 1.34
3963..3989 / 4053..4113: 1.33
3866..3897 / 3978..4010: 1.42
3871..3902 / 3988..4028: 1.49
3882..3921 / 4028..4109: 1.28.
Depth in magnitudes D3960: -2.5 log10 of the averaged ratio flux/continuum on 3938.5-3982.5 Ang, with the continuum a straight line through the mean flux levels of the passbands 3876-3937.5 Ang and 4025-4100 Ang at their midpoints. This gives 0.112 mag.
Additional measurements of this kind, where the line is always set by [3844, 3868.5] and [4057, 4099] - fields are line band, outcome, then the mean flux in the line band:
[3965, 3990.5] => 0.23 mag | 6.52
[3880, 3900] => 0.24 mag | 6.26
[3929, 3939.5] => 0.29 mag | 6.06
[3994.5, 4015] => -0.12 mag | 9.06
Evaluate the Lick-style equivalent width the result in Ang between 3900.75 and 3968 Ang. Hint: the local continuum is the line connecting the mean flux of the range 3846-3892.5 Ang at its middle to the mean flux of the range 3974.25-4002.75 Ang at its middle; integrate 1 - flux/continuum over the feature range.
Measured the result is 3.40 Ang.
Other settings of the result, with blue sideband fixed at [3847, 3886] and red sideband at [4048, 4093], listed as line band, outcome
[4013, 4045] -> -2.3 Ang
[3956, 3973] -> 4.5 Ang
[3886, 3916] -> 1.4 Ang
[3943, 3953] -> -0.5 Ang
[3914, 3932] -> 0.0 Ang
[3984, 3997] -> -1.5 Ang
